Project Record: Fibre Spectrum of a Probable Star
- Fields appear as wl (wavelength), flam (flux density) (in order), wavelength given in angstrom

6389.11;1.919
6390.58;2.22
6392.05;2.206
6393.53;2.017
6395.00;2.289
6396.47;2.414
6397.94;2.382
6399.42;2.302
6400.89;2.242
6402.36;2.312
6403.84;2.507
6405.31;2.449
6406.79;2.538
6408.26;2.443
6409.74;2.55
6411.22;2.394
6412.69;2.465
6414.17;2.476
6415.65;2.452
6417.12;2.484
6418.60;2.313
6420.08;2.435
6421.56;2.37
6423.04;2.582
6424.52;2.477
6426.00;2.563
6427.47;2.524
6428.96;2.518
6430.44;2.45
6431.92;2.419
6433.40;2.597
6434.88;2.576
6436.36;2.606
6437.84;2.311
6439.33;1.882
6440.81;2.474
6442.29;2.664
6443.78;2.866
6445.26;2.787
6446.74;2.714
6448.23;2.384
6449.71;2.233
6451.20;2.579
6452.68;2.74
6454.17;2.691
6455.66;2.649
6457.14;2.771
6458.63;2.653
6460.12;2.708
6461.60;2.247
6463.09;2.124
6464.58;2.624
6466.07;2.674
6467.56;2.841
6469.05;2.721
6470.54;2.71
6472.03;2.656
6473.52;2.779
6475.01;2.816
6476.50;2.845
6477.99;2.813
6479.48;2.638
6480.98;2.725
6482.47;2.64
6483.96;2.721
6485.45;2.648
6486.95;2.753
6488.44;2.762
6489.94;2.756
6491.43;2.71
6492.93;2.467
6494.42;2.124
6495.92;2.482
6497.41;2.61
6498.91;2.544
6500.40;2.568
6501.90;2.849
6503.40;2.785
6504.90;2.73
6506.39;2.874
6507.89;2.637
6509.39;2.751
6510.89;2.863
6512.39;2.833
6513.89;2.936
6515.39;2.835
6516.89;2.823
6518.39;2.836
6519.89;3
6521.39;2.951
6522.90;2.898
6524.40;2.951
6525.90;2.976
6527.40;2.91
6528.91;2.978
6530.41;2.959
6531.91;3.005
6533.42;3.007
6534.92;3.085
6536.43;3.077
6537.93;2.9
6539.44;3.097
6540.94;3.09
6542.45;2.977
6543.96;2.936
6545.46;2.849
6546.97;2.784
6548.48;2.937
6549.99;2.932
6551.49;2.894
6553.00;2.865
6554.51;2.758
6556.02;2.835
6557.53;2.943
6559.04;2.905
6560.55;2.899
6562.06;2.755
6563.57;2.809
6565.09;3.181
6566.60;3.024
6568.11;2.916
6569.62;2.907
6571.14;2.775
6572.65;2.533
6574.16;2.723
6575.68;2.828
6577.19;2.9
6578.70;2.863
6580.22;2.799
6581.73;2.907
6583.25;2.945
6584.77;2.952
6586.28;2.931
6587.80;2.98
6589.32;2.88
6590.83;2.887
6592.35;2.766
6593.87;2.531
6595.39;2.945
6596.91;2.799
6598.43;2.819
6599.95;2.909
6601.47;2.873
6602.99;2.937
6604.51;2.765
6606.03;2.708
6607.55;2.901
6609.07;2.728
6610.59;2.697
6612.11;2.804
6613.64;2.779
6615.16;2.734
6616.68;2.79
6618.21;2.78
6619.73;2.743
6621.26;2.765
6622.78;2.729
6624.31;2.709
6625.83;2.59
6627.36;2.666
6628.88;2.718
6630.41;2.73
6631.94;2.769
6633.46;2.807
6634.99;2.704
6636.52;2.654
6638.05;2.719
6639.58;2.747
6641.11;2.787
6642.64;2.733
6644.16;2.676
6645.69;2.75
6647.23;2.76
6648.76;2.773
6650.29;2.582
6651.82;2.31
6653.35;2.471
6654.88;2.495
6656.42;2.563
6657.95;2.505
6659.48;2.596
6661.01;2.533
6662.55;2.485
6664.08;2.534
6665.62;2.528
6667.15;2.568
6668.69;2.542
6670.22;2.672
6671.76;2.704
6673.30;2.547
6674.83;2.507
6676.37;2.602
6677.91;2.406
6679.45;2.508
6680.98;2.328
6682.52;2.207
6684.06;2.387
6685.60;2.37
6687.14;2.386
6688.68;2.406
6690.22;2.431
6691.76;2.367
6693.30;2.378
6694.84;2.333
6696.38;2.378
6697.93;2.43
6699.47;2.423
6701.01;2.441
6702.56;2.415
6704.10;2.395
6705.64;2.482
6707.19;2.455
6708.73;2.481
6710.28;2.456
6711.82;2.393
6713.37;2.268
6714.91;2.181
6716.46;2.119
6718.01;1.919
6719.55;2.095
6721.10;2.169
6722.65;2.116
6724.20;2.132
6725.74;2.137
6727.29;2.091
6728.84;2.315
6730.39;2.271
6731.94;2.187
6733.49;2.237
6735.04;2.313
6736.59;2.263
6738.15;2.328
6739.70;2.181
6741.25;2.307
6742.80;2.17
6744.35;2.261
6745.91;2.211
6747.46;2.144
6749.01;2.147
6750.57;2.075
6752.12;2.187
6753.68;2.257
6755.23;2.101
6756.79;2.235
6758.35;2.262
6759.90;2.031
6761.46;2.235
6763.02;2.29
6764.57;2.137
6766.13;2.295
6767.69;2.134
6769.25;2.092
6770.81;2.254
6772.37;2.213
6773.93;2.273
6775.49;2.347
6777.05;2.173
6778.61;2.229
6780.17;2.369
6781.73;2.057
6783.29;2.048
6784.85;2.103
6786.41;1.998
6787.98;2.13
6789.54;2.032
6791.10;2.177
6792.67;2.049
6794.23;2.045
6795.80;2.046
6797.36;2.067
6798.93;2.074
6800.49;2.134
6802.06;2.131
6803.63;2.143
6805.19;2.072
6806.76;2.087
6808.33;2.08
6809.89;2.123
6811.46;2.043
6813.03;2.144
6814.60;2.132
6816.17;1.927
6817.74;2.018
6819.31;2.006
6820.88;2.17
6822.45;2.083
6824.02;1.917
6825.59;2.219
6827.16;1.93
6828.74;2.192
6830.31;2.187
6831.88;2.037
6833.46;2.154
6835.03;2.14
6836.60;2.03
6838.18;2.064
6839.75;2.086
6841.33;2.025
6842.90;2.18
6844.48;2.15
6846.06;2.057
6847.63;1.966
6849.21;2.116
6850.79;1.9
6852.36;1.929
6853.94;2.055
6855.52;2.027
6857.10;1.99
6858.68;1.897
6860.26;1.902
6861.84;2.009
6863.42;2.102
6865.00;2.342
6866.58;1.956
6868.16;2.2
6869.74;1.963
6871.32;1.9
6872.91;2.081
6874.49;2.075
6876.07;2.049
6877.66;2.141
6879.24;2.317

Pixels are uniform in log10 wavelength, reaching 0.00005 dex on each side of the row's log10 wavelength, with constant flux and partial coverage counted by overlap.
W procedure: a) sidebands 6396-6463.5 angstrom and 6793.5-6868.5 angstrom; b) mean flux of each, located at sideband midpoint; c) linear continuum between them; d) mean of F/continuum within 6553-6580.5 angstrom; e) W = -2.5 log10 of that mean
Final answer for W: -0.21 mag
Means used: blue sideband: 2.49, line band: 2.85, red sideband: 2.07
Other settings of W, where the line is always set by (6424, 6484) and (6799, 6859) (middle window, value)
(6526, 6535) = -0.20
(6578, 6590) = -0.20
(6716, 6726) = 0.06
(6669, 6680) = -0.12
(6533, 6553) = -0.20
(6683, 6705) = -0.06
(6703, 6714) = -0.09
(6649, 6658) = -0.09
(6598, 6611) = -0.18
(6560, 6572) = -0.19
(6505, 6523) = -0.14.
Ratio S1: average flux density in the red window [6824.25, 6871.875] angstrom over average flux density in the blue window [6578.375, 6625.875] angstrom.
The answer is 0.73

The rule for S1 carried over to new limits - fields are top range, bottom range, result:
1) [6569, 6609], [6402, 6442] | 1.16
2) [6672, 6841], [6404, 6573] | 0.82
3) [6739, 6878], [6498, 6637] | 0.74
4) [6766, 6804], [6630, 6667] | 0.81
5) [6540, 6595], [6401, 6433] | 1.17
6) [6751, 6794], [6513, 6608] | 0.75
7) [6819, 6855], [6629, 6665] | 0.78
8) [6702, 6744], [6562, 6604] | 0.79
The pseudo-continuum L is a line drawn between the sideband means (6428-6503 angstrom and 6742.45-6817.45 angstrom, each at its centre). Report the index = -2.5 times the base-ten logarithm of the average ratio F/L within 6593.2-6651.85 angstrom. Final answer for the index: -0.16 mag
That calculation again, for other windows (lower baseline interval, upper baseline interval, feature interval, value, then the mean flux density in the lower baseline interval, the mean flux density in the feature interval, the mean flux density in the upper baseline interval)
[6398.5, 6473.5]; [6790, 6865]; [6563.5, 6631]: -0.20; 2.52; 2.81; 2.07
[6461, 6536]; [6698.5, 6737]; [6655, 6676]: -0.08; 2.75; 2.56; 2.27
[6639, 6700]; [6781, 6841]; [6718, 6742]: 0.06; 2.52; 2.2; 2.08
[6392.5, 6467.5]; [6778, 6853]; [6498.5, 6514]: -0.15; 2.48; 2.76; 2.08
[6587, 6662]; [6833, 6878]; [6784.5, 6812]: 0.07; 2.73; 2.09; 2.05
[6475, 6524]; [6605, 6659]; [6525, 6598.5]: -0.07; 2.73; 2.9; 2.7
